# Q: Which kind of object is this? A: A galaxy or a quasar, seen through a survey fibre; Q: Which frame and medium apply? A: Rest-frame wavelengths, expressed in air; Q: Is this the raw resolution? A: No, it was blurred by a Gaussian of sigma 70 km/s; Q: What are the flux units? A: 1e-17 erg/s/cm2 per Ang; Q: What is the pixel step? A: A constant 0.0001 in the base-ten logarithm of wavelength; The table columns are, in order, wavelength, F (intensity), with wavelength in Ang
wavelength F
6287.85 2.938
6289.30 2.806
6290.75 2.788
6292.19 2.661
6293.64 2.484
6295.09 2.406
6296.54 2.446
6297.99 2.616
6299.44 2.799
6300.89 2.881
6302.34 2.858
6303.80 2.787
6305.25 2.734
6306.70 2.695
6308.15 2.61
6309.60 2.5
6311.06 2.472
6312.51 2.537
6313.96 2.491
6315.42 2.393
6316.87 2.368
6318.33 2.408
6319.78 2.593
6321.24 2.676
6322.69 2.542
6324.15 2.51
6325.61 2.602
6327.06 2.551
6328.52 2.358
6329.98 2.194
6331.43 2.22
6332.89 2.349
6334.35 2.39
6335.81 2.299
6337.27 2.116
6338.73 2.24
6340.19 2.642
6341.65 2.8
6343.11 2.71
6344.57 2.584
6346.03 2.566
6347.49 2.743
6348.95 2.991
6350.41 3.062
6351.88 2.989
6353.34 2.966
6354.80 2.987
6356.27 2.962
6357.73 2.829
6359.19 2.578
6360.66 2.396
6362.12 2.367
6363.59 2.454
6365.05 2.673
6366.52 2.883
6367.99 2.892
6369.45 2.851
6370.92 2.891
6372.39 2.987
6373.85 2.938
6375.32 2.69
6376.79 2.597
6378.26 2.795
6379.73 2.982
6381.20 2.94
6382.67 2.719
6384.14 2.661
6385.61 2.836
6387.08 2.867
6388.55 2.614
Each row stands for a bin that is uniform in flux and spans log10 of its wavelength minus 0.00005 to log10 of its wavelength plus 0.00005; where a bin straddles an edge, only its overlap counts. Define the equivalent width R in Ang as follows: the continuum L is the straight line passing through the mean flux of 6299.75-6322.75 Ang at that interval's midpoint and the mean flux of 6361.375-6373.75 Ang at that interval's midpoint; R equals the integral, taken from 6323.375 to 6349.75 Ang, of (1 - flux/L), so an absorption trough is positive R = 1.8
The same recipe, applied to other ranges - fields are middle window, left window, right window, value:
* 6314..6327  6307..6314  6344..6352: 0.5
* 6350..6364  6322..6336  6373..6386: -0.8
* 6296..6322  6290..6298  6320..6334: -1.0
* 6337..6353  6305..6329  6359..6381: -0.4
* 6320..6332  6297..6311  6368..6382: 1.2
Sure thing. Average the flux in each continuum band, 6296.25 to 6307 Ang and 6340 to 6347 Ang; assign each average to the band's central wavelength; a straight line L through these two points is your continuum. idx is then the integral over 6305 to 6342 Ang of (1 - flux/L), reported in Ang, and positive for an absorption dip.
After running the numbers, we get 3.2 Ang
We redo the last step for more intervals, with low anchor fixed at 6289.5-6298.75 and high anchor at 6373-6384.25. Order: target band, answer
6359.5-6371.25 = 0.4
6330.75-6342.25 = 1.3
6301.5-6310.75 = -0.3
